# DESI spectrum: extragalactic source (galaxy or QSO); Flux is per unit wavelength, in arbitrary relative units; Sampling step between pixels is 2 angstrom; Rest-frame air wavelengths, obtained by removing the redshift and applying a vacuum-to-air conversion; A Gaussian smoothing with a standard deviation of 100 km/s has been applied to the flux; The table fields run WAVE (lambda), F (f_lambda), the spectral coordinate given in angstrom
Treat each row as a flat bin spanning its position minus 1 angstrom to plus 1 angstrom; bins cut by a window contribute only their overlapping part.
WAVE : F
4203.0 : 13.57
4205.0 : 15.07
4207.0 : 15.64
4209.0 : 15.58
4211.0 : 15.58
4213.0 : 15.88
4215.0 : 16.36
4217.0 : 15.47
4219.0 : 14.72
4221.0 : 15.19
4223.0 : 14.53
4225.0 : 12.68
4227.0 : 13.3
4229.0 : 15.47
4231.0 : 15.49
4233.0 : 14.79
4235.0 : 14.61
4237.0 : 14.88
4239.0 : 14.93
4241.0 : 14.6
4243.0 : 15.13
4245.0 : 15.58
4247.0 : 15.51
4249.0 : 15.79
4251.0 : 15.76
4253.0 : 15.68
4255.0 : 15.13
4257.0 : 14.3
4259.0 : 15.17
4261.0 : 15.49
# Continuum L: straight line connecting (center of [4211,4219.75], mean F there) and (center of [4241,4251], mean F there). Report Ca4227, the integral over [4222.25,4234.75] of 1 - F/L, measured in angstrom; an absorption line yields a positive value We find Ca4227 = 0.9 angstrom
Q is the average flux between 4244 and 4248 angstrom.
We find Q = 15.5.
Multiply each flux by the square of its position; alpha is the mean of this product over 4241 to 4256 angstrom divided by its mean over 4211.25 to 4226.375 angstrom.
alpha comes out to 1.05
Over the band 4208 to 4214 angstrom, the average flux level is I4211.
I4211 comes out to 15.7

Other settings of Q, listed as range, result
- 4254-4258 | 14.7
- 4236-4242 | 14.8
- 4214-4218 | 15.9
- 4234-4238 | 14.7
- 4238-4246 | 15.1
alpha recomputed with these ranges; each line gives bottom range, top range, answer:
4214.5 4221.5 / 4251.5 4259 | 1.00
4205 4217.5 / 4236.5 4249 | 0.98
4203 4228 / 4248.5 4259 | 1.04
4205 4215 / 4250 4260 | 0.99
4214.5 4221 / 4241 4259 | 1.01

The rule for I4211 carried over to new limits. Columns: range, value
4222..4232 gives 14.3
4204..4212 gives 15.5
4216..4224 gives 15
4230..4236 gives 15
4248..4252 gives 15.8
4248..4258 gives 15.3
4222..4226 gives 13.6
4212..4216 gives 16.1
